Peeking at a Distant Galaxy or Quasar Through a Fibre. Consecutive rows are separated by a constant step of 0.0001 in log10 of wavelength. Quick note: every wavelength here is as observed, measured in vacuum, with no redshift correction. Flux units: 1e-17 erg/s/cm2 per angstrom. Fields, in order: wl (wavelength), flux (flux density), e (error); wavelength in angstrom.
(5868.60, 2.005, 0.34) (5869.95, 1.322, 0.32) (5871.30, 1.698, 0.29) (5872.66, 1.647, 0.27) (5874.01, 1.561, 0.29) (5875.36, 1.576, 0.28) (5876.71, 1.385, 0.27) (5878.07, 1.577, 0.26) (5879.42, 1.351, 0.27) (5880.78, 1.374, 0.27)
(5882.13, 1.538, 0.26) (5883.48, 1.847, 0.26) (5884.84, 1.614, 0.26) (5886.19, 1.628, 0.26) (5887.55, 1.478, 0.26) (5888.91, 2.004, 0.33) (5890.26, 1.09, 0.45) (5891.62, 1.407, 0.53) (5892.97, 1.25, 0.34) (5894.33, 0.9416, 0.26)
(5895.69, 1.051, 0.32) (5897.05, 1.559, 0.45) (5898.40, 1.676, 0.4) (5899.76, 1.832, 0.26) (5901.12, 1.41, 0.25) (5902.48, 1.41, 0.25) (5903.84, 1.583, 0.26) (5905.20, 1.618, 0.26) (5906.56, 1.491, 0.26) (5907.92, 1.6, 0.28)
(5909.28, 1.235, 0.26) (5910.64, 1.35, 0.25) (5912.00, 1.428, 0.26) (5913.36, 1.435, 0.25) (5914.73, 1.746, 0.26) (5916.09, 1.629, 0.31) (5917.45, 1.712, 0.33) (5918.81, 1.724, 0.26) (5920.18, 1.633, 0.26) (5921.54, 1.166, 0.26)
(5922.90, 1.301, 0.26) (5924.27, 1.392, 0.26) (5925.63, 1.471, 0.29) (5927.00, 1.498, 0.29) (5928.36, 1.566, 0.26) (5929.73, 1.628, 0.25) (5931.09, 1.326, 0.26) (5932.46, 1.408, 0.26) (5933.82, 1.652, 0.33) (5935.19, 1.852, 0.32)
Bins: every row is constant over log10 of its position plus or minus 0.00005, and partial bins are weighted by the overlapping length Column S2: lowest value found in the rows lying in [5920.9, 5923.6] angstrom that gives 1.166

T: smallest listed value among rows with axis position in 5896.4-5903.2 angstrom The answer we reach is 1.41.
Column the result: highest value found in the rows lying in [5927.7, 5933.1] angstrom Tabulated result 1.628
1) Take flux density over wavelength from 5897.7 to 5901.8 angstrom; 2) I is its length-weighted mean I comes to 1.64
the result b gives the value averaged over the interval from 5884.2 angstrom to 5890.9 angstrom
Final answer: 1.57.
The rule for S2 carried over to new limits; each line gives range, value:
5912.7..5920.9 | 1.435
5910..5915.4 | 1.35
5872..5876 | 1.561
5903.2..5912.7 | 1.235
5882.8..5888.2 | 1.478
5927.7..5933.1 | 1.326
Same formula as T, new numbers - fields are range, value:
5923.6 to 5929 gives 1.392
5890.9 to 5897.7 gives 0.9416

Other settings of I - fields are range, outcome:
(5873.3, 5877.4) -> 1.51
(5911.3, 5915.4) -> 1.53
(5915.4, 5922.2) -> 1.58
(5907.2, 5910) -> 1.42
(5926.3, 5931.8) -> 1.5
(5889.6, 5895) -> 1.17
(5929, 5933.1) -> 1.45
